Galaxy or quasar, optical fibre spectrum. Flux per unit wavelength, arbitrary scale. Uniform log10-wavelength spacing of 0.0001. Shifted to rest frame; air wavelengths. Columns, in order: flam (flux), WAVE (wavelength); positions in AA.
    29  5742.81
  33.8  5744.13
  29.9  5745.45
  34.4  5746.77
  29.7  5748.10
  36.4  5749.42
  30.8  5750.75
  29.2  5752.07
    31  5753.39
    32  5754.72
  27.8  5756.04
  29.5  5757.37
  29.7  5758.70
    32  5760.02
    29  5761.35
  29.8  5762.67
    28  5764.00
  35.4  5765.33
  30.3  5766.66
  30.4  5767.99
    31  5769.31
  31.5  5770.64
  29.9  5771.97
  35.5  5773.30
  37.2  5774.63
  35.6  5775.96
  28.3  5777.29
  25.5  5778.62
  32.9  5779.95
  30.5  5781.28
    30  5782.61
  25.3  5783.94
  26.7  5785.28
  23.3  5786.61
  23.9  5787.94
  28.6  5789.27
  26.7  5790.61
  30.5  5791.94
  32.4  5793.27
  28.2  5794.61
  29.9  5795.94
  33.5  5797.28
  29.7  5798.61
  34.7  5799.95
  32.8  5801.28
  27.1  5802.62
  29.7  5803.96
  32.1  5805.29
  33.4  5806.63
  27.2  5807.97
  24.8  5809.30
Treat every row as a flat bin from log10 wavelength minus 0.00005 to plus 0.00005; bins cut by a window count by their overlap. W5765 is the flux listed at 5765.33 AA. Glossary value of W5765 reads 35.4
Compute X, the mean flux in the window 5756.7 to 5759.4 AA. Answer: 29.6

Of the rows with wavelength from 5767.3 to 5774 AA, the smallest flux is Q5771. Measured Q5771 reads 29.9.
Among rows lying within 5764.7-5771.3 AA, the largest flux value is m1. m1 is 35.4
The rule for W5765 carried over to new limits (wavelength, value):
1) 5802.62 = 27.1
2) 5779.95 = 32.9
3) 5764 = 28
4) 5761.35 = 29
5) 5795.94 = 29.9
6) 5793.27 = 32.4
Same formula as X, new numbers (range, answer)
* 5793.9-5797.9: 30.5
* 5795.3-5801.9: 32.1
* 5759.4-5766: 30.8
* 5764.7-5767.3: 32.8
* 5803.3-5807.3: 31.8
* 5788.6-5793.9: 29.5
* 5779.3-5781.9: 31.7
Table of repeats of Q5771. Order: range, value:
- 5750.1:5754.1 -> 29.2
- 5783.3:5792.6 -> 23.3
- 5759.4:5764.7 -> 28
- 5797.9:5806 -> 27.1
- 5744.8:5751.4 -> 29.7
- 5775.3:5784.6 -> 25.3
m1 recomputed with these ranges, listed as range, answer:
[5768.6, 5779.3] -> 37.2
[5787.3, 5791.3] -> 28.6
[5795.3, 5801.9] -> 34.7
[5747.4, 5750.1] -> 36.4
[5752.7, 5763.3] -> 32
